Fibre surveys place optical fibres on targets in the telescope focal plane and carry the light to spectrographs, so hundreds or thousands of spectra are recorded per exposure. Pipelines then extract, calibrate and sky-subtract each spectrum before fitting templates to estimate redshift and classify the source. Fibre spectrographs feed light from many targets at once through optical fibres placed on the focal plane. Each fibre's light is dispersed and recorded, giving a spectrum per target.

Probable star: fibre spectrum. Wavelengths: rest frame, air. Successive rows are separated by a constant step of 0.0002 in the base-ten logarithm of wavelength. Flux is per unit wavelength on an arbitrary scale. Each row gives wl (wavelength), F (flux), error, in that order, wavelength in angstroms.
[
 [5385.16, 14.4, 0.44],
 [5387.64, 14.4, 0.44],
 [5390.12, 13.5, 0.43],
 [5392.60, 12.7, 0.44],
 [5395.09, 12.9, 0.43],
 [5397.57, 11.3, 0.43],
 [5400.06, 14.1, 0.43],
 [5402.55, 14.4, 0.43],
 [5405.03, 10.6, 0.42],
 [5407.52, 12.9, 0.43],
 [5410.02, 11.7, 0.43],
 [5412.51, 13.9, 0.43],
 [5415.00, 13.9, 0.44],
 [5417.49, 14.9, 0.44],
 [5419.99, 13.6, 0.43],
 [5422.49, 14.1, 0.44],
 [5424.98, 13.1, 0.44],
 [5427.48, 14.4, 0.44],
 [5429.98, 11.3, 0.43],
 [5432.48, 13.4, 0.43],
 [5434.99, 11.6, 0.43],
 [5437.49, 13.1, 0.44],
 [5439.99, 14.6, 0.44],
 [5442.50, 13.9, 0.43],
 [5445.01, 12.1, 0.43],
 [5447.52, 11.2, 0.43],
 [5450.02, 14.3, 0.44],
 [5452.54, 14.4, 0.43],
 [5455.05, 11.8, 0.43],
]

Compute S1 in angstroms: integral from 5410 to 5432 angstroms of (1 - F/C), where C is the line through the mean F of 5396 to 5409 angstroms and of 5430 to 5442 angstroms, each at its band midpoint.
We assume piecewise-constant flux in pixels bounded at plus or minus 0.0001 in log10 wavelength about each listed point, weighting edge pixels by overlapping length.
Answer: -1.2 angstroms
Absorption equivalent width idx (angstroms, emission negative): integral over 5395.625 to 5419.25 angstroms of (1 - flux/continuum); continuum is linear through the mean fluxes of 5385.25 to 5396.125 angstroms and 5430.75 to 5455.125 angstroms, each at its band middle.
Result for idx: 0.5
